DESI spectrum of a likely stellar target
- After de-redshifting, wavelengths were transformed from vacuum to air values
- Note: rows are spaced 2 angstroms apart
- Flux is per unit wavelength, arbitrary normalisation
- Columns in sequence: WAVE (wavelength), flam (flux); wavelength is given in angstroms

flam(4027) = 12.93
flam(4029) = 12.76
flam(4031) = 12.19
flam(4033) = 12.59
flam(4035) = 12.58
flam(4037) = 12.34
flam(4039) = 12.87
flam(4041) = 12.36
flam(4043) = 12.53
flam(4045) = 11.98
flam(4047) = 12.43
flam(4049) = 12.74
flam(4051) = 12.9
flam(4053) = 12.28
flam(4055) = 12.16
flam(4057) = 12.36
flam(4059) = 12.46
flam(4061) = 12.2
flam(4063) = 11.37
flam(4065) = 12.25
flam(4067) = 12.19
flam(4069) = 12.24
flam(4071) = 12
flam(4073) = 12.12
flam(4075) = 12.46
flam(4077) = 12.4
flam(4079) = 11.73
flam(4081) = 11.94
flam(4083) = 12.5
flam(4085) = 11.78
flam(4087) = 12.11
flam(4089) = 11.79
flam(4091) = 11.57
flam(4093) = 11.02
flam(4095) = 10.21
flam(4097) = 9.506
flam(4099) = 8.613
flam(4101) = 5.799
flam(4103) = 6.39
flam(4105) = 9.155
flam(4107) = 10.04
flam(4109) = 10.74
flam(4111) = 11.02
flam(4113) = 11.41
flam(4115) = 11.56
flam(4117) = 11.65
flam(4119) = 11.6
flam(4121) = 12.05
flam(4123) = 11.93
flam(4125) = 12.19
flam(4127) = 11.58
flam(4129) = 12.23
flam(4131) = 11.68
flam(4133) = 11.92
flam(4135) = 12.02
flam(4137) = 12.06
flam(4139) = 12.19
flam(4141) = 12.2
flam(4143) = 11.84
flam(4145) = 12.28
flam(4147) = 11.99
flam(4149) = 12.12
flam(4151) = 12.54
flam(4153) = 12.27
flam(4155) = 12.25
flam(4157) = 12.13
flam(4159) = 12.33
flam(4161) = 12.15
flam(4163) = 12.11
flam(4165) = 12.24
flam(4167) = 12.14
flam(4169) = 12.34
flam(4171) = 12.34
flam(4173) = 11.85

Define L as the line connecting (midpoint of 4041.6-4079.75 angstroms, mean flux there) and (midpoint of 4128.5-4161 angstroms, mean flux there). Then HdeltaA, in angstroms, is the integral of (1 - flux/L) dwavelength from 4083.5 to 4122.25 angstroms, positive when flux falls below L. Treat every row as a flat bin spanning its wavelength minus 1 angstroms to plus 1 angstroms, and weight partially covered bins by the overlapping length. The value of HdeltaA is 5.51 angstroms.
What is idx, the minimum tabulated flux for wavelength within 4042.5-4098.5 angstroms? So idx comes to 9.506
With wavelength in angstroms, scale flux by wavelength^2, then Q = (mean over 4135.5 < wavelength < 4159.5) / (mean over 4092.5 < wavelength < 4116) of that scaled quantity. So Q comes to 1.30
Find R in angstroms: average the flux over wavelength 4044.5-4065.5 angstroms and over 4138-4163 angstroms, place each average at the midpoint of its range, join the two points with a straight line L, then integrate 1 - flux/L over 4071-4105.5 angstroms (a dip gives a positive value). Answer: 4.3 angstroms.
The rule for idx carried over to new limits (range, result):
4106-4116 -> 10.04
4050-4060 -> 12.16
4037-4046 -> 11.98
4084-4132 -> 5.799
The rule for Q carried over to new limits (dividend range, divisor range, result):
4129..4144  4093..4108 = 1.40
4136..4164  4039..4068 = 1.04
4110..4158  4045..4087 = 1.01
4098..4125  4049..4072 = 0.86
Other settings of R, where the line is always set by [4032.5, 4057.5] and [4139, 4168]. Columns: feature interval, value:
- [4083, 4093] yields 0.45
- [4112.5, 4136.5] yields 0.84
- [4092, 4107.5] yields 4.43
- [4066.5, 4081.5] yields 0.31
